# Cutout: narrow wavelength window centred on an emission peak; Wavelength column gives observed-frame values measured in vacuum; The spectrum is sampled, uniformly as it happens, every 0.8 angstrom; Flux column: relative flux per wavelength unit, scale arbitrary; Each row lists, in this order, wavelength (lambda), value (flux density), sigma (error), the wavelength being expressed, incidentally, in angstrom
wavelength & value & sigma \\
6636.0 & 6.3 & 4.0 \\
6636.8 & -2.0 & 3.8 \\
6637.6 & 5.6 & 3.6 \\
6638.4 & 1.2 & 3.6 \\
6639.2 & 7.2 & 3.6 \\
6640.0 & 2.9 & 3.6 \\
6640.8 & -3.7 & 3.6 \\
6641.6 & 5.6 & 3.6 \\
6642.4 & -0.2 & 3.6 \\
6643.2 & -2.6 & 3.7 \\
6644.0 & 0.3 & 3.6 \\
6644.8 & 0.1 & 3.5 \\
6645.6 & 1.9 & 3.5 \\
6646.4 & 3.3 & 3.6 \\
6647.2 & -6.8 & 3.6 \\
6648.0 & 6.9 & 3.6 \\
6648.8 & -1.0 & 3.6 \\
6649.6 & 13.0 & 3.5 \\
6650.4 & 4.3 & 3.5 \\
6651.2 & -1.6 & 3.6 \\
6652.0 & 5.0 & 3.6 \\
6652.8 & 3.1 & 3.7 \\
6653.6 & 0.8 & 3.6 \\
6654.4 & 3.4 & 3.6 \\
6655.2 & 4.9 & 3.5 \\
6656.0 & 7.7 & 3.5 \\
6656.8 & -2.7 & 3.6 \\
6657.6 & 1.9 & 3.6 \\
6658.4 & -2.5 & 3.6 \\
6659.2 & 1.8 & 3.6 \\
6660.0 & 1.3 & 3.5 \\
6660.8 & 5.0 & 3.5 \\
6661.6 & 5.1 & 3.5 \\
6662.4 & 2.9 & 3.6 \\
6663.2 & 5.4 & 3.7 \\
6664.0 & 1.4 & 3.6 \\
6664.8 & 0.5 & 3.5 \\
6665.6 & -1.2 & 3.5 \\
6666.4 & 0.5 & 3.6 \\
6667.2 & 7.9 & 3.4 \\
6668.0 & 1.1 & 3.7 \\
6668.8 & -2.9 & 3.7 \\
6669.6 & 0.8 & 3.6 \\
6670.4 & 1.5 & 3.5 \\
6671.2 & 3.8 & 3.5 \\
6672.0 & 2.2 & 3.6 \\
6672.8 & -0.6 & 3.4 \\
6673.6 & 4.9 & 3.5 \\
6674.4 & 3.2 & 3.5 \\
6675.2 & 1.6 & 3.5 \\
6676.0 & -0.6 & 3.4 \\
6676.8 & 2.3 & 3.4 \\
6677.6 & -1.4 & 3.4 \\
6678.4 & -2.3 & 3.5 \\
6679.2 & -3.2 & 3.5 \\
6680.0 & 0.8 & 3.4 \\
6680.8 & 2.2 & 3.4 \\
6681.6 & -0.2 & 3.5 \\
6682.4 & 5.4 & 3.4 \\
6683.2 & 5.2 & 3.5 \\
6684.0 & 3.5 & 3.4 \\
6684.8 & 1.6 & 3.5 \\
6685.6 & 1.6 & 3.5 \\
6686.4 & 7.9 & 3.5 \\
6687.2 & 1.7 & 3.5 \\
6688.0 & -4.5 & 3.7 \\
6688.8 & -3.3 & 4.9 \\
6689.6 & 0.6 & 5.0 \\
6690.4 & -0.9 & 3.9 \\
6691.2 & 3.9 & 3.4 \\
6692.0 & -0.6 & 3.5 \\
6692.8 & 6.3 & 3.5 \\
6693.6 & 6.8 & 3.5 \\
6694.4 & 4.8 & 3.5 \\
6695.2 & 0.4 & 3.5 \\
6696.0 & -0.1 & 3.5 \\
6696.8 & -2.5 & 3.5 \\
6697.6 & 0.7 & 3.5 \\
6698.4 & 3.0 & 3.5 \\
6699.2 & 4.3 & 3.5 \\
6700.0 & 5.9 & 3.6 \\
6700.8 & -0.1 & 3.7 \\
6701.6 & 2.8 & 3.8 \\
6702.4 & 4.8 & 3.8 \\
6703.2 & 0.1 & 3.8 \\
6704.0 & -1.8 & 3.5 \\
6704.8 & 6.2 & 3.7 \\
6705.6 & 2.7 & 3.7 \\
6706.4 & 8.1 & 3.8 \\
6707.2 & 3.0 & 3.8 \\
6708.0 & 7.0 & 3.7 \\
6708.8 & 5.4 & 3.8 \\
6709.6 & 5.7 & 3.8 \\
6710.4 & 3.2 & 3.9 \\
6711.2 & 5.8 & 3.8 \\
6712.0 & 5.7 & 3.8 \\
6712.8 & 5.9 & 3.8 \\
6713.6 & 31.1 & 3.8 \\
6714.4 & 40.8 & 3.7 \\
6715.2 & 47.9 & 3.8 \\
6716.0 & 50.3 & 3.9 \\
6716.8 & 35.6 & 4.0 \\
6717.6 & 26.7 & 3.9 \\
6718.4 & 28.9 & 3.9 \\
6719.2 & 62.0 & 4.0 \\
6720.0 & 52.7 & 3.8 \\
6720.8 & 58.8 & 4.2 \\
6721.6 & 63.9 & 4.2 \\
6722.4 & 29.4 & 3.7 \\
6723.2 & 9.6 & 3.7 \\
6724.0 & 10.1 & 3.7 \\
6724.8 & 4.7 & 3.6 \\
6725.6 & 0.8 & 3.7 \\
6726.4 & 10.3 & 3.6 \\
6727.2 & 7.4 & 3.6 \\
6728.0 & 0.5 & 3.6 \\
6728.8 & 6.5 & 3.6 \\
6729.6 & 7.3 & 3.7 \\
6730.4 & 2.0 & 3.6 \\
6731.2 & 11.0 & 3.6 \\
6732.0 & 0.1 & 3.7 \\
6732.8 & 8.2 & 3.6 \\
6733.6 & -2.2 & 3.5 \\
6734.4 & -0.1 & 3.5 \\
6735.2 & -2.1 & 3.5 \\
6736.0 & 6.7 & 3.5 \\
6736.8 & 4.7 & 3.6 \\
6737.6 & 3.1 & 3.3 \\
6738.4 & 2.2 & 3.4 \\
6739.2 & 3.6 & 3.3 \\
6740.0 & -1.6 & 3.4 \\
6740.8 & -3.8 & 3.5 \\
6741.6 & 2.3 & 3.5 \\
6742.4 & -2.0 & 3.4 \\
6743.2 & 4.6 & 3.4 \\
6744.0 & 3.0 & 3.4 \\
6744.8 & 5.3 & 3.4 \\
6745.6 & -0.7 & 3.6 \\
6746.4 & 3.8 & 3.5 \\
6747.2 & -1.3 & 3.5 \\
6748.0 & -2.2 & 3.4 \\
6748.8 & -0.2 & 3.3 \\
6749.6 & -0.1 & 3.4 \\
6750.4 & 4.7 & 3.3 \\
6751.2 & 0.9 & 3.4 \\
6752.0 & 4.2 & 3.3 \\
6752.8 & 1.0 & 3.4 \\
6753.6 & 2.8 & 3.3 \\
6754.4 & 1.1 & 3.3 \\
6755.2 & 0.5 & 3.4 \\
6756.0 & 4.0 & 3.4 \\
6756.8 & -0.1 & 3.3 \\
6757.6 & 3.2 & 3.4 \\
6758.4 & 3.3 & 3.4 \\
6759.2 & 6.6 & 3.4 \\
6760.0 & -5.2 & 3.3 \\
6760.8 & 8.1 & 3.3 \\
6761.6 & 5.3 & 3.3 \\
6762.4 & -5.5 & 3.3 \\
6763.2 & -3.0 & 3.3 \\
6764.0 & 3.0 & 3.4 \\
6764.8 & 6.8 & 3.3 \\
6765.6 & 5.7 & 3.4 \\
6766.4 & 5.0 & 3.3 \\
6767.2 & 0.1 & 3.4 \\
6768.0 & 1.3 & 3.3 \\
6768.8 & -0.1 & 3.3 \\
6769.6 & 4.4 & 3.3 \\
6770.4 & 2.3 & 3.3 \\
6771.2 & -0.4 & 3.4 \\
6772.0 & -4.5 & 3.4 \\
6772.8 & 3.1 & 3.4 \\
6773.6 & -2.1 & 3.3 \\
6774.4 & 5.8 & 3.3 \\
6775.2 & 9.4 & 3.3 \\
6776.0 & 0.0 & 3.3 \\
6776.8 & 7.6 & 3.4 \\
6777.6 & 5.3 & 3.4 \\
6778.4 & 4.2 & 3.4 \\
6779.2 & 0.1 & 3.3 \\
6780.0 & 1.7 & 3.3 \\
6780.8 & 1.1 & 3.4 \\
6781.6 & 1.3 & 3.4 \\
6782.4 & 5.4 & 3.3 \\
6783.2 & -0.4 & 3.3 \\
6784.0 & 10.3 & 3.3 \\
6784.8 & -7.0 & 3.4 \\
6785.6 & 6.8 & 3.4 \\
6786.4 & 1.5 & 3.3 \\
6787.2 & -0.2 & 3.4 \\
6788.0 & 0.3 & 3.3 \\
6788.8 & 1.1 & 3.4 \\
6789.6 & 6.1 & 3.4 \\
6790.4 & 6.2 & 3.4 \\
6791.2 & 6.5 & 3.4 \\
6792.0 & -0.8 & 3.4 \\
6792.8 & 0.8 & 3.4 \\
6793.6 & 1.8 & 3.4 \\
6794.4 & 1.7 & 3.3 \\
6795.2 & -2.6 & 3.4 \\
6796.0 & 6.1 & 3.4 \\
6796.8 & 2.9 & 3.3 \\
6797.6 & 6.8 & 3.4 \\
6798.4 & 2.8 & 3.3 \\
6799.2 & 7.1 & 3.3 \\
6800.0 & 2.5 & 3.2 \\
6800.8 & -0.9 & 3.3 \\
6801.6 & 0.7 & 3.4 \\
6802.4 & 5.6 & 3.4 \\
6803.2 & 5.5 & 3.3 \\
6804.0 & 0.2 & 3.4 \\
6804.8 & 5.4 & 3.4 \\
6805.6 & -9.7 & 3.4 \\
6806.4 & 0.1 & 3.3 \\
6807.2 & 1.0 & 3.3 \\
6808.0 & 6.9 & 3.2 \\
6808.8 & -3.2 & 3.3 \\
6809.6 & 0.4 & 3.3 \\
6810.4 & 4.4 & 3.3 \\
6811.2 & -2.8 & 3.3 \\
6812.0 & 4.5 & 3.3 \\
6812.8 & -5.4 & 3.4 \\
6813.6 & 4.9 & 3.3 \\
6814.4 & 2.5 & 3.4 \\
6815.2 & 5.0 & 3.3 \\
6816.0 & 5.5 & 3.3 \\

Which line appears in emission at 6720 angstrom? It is [O II] 3727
